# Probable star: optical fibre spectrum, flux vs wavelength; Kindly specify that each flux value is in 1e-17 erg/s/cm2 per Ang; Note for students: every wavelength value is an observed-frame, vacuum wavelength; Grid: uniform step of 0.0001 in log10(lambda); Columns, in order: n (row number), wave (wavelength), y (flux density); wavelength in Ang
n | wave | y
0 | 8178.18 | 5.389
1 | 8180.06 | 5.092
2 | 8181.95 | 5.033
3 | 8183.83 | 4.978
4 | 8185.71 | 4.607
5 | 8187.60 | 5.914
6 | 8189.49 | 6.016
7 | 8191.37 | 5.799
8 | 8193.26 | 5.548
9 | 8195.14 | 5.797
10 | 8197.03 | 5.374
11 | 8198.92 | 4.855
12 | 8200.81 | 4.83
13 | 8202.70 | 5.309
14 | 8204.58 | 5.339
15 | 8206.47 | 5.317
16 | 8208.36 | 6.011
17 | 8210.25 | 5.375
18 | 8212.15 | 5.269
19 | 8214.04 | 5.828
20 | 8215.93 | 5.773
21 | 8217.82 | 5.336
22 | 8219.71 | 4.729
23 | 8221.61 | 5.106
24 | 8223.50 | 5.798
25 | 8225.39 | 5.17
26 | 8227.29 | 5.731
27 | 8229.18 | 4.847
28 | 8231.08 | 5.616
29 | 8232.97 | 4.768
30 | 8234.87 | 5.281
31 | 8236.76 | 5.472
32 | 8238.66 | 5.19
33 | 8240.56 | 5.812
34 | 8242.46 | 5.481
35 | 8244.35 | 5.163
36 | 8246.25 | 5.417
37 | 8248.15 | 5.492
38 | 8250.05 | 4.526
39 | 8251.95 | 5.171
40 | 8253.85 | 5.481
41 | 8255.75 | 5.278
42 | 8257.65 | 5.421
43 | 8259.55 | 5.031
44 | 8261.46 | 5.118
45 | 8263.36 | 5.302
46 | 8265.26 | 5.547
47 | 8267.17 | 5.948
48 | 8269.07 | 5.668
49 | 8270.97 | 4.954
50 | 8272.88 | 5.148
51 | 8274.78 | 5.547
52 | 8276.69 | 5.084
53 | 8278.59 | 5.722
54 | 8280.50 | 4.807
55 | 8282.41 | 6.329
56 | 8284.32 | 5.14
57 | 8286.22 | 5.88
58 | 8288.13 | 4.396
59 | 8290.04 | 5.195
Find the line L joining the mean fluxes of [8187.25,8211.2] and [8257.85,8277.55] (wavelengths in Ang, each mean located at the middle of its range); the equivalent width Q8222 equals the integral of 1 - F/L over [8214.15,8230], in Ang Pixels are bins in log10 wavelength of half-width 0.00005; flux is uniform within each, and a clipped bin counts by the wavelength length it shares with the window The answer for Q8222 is 0.28 Ang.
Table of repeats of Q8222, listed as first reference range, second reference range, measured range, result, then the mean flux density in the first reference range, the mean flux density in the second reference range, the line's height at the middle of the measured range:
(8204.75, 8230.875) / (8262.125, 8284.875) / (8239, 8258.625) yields 0.4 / 5.41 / 5.43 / 5.42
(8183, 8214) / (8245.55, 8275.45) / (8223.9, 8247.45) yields 0.0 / 5.41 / 5.31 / 5.35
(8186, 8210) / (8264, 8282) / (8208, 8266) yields 1.2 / 5.48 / 5.41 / 5.44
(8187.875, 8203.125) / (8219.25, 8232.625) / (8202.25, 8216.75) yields -0.4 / 5.46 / 5.28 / 5.38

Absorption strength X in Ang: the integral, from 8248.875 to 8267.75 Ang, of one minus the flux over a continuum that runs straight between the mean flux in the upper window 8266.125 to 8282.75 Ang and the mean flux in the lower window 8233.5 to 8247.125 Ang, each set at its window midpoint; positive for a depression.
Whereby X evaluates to 0.5 Ang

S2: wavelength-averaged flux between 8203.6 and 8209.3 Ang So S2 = 5.56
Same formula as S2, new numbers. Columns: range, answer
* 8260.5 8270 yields 5.51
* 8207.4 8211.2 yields 5.68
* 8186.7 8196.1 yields 5.81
